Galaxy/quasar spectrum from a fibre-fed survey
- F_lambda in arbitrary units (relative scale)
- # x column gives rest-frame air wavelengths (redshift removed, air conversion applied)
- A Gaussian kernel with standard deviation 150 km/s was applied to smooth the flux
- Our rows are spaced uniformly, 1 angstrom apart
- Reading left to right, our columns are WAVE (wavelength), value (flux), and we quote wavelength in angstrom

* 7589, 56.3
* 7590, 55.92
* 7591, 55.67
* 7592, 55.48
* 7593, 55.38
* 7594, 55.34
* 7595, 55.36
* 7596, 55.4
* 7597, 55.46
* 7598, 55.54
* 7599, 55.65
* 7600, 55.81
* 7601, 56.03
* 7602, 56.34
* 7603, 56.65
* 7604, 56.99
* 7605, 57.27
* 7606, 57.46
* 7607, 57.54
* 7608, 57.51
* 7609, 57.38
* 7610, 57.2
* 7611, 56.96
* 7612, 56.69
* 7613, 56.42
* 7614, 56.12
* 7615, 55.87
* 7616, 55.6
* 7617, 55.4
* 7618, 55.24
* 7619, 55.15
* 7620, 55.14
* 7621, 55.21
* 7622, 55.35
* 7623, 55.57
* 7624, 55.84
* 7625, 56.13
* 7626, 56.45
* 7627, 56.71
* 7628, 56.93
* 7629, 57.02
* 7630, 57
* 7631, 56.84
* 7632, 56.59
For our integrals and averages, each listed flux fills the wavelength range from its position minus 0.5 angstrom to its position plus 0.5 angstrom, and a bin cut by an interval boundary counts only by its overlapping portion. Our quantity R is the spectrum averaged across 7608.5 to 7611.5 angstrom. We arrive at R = 57.2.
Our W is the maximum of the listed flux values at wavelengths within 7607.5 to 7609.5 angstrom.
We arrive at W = 57.51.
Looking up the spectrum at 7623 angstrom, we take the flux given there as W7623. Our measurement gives 55.57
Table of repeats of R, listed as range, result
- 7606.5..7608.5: 57.5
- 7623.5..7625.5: 56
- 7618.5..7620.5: 55.1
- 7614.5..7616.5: 55.7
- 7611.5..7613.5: 56.6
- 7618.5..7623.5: 55.3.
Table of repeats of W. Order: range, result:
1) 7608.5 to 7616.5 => 57.38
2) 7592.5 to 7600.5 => 55.81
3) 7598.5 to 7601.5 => 56.03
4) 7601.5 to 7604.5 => 56.99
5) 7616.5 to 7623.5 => 55.57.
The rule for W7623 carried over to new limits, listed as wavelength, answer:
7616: 55.6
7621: 55.21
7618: 55.24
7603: 56.65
